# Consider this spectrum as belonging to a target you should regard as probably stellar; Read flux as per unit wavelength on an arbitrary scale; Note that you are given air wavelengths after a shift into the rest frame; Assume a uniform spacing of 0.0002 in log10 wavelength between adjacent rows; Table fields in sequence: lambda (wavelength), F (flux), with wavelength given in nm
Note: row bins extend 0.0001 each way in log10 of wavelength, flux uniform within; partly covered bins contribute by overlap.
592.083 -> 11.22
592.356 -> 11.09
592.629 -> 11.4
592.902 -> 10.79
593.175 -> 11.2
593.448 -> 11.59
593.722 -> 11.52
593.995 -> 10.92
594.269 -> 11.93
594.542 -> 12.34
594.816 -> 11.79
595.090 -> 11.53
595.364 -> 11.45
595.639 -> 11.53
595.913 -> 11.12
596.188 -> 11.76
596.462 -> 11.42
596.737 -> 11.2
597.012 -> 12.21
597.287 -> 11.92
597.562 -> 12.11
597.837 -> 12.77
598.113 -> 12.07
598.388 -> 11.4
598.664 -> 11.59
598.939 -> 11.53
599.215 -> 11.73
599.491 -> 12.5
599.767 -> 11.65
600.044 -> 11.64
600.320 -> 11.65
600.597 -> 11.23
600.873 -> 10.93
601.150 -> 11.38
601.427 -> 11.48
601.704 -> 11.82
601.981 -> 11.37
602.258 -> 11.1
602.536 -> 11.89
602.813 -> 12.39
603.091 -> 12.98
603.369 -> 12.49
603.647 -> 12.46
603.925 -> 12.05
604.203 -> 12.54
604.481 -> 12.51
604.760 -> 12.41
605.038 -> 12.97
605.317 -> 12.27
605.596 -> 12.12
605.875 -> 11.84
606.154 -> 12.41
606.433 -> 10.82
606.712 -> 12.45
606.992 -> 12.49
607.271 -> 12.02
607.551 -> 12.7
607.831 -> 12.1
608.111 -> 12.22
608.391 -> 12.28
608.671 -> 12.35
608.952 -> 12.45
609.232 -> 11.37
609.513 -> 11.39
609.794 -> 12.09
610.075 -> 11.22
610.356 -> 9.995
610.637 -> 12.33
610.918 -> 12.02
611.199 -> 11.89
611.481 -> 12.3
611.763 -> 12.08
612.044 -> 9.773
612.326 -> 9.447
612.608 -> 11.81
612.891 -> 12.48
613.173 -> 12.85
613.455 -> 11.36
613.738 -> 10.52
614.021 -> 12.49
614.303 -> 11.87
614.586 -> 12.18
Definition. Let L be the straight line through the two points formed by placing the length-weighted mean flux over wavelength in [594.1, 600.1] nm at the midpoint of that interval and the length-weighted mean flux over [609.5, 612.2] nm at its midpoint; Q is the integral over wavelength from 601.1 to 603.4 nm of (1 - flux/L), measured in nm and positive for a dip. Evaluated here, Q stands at -0.038 nm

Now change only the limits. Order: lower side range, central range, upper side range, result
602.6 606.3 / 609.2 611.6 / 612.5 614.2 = 0.090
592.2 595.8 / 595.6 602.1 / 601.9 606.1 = 0.092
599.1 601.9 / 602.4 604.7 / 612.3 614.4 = -0.156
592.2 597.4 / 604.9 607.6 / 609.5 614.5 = -0.151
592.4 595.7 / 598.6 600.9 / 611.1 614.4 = -0.026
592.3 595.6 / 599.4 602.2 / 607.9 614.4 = 0.005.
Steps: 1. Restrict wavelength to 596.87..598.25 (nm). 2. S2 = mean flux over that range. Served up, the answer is 12.2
